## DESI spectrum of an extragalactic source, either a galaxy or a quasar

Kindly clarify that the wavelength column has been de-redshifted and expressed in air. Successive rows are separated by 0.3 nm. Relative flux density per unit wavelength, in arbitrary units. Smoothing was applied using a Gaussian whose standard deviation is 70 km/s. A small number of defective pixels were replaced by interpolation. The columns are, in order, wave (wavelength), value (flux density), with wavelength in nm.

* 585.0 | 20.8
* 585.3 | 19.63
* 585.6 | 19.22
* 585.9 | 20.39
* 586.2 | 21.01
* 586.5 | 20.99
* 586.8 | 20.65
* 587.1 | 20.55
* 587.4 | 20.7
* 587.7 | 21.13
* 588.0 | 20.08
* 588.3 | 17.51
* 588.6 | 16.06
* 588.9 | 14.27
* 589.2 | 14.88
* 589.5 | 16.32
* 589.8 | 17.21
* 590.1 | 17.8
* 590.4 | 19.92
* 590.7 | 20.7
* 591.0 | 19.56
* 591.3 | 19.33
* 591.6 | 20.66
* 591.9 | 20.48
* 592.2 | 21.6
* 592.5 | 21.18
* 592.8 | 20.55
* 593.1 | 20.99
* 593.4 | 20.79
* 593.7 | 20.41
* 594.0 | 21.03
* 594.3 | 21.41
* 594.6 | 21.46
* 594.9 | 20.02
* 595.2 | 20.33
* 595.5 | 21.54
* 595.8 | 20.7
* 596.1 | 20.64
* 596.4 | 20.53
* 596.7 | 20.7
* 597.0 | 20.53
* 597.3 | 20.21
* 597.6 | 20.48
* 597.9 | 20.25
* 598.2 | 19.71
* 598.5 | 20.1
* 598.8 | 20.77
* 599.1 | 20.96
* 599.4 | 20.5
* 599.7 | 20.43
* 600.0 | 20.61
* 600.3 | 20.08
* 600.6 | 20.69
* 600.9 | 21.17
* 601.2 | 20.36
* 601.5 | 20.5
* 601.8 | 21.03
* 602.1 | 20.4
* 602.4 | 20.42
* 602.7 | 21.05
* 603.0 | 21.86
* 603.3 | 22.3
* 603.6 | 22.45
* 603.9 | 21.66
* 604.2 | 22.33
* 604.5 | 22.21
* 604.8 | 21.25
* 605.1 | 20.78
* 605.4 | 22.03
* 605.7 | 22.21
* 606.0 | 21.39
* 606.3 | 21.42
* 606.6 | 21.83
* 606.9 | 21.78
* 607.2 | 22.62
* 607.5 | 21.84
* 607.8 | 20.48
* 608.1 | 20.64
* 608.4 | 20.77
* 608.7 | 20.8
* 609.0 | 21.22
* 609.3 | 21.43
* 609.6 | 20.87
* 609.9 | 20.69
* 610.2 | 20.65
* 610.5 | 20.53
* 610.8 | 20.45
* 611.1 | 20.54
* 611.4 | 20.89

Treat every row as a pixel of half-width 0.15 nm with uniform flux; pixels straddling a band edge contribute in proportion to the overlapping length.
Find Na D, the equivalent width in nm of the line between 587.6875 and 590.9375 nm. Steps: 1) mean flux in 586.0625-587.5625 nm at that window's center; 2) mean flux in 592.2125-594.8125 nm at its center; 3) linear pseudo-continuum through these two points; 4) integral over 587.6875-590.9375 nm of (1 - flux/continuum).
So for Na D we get 0.49 nm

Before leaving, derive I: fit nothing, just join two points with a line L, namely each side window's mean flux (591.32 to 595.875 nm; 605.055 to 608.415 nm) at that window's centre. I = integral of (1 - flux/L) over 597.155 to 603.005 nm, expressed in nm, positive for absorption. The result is 0.17 nm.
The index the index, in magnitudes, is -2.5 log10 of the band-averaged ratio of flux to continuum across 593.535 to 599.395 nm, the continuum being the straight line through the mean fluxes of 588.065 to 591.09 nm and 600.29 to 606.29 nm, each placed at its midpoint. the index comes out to -0.07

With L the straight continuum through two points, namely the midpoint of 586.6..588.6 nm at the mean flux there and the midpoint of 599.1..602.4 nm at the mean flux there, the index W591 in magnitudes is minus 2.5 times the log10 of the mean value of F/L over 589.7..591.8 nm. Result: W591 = 0.03 mag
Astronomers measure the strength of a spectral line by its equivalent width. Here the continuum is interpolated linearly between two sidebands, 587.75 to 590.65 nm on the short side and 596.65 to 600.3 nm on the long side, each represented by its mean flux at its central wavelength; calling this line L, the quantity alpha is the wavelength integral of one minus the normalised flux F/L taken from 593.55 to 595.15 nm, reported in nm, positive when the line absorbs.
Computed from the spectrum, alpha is -0.15 nm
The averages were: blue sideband 17.4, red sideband 20.4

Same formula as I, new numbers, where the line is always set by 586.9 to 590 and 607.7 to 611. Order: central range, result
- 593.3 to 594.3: -0.118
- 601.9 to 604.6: -0.225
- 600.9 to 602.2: -0.062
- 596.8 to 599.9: -0.182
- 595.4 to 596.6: -0.118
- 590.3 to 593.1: -0.323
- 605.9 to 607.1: -0.075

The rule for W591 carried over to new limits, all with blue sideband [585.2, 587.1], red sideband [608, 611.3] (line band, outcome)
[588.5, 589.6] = 0.31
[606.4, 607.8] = -0.06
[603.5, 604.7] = -0.07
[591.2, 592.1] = 0.01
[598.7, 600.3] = 0.00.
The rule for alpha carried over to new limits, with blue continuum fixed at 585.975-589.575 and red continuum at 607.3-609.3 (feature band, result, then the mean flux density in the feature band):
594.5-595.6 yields -0.068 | 20.8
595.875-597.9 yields -0.075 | 20.5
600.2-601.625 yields -0.025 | 20.6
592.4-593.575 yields -0.092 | 20.9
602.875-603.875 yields -0.081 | 22.1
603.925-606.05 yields -0.112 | 21.8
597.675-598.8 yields -0.013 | 20.2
